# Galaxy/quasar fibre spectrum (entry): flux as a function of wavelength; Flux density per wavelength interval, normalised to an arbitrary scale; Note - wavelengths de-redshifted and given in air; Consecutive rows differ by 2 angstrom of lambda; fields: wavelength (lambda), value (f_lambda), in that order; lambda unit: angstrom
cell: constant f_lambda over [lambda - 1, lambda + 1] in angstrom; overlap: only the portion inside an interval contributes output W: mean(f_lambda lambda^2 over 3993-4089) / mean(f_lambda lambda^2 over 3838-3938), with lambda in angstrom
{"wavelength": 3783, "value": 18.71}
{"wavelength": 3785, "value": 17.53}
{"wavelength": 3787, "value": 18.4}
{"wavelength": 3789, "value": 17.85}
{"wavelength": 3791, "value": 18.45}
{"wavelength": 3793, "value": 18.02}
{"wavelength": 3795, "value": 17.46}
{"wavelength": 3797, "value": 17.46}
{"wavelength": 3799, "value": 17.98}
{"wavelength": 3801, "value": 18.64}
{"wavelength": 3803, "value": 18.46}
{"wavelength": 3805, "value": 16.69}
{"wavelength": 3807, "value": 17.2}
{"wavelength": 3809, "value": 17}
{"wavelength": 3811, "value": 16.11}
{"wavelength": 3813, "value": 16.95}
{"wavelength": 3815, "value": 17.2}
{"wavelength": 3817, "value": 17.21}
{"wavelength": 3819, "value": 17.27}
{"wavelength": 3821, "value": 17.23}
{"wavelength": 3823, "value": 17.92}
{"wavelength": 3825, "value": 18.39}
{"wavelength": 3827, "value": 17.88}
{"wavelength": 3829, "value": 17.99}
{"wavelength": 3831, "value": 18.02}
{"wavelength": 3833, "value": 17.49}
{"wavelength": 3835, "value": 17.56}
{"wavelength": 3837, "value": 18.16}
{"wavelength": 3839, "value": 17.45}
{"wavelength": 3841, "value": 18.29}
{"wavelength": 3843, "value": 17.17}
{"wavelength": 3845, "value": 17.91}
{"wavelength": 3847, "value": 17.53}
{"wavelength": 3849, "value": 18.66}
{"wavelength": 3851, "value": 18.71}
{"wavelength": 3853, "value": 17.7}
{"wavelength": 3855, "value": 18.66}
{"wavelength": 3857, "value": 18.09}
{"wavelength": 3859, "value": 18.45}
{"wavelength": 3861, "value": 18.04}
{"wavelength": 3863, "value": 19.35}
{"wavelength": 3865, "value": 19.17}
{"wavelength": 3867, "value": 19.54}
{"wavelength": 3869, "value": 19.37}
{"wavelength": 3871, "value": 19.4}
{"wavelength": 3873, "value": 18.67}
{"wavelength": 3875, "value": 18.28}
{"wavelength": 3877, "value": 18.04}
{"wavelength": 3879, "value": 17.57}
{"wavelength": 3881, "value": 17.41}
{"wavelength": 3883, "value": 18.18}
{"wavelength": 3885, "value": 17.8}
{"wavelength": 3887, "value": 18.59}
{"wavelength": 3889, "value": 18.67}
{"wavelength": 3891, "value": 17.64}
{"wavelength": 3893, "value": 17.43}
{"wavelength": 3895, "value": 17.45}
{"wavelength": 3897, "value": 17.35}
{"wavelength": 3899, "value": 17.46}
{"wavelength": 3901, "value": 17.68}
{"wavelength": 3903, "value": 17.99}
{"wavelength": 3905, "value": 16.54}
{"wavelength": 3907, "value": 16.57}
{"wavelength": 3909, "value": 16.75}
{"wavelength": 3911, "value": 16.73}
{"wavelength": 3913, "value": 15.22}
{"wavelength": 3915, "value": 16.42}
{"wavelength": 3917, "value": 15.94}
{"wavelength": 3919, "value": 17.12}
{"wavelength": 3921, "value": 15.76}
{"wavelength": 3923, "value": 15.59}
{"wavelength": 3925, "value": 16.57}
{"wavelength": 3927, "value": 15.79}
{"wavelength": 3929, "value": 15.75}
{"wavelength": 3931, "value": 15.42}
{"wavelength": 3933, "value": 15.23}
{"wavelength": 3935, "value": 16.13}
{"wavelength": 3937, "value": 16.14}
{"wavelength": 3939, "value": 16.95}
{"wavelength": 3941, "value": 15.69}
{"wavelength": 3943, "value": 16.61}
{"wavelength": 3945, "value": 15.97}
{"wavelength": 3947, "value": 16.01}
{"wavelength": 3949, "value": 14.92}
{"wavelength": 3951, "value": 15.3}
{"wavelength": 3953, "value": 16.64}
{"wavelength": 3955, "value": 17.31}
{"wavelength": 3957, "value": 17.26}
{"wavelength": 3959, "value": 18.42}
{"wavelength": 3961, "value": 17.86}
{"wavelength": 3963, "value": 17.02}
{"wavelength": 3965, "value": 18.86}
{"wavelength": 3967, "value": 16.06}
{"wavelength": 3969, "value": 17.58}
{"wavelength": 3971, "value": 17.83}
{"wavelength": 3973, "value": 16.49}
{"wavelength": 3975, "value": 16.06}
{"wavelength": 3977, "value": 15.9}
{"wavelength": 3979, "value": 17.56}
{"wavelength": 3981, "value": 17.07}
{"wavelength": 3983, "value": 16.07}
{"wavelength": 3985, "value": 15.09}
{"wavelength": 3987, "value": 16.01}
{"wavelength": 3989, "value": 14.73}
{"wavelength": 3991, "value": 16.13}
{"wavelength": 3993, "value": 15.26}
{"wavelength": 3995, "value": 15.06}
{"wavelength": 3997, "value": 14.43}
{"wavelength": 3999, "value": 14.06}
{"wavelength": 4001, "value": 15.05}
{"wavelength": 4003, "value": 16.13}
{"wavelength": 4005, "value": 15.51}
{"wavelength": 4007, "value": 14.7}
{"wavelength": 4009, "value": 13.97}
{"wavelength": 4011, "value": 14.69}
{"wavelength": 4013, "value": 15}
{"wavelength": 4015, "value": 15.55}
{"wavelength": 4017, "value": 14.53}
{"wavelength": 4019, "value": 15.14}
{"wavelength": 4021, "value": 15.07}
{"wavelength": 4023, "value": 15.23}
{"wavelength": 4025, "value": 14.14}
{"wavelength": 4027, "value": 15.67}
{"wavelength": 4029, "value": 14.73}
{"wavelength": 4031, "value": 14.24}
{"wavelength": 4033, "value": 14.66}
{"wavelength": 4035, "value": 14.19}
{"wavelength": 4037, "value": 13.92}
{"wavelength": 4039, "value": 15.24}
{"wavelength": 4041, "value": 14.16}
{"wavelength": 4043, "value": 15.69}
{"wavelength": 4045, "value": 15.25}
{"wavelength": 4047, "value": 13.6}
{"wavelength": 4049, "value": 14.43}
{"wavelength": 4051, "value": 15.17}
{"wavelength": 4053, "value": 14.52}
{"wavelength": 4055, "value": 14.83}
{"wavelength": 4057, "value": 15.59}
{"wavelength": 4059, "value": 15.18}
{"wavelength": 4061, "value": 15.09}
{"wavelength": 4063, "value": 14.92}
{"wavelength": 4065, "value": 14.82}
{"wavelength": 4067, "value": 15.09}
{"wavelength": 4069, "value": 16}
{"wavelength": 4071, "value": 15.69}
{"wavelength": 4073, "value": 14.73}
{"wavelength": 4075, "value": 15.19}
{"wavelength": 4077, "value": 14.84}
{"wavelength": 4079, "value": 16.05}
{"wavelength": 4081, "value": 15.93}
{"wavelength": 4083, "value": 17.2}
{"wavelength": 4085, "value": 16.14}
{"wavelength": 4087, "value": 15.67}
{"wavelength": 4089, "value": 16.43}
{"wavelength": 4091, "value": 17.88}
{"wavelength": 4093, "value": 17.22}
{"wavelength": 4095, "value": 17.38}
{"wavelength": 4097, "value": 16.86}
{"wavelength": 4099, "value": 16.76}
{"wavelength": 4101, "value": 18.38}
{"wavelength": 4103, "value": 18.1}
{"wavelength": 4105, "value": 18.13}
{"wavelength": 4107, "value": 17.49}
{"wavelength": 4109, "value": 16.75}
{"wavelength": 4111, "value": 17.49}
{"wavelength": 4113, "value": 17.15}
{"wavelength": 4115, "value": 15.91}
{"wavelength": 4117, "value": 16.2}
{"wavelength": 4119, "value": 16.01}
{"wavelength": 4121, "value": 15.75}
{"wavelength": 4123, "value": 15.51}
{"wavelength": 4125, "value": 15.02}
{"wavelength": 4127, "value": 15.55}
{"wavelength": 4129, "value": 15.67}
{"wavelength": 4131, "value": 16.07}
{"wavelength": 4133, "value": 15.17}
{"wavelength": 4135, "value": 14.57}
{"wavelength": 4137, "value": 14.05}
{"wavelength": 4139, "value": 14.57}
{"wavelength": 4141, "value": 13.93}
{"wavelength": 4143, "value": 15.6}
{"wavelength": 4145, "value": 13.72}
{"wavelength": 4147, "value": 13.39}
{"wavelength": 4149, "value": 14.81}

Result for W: 0.93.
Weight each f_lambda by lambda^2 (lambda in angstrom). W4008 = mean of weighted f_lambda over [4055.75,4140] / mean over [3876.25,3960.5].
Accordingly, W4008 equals 1.0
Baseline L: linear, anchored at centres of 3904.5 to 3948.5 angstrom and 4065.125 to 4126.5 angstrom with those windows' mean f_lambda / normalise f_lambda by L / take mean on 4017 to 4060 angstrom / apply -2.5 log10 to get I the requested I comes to 0.11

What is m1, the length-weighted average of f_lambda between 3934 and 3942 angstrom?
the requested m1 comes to 16.2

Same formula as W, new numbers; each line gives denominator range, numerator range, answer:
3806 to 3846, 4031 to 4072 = 0.95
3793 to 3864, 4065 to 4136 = 1.05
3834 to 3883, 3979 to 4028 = 0.90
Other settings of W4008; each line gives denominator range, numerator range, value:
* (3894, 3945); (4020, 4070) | 0.96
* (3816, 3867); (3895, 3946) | 0.95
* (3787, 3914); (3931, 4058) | 0.94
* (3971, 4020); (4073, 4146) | 1.10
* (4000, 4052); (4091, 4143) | 1.14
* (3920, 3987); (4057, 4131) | 1.06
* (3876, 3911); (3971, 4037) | 0.92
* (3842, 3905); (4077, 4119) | 1.04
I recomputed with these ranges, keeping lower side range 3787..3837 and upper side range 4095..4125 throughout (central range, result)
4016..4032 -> 0.15 mag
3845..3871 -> -0.07 mag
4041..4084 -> 0.12 mag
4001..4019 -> 0.14 mag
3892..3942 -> 0.06 mag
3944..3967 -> 0.03 mag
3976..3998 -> 0.09 mag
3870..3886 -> -0.04 mag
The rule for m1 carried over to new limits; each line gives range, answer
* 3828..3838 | 17.8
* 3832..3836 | 17.5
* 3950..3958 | 16.6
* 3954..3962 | 17.7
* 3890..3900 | 17.5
